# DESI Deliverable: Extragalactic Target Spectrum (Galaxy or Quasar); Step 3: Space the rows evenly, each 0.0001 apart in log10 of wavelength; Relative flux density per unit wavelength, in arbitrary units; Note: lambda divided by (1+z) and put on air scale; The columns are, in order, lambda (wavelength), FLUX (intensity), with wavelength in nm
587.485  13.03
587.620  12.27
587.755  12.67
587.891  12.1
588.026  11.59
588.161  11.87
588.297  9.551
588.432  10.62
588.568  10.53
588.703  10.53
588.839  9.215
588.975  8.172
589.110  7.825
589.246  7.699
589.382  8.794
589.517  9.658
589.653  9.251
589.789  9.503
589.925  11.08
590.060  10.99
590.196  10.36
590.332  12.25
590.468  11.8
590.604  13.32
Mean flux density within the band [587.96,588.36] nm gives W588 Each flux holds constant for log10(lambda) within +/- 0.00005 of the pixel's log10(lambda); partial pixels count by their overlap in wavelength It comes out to 11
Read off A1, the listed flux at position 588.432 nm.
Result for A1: 10.62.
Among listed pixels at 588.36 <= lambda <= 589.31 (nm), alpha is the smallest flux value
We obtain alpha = 7.699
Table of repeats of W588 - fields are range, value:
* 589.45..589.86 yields 9.47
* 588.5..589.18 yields 9.25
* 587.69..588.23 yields 12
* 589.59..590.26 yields 10.2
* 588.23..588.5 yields 10.1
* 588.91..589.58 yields 8.43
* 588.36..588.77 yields 10.6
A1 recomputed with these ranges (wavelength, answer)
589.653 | 9.251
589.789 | 9.503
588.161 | 11.87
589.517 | 9.658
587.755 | 12.67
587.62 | 12.27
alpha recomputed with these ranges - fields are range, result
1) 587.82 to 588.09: 11.59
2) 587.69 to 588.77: 9.551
